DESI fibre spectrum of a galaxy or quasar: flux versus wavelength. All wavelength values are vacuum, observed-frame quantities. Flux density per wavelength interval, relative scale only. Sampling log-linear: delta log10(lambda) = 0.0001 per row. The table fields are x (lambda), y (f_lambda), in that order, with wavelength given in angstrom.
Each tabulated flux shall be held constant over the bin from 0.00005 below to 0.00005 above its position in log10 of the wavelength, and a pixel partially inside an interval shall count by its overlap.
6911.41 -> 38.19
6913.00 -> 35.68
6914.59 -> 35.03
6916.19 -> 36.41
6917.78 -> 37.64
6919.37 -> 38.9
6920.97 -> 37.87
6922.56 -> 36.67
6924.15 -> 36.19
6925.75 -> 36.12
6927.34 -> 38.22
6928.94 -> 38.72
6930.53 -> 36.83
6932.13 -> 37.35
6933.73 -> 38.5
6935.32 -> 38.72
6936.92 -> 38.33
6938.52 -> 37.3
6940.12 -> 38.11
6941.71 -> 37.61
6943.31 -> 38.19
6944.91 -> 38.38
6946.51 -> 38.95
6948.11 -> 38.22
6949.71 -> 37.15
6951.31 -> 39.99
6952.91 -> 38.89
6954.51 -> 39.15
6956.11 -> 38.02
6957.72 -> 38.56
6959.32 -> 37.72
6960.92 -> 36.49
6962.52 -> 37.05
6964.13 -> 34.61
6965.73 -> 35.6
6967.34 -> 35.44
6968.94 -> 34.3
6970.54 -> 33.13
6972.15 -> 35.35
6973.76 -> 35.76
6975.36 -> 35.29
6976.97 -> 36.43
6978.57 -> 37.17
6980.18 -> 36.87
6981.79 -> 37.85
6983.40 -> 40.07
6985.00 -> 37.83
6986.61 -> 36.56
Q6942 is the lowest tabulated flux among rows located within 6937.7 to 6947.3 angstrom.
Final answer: 37.3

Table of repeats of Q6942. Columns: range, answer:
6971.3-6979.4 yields 35.29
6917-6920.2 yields 37.64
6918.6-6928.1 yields 36.12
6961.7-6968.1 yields 34.61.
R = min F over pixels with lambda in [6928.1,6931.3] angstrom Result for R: 36.83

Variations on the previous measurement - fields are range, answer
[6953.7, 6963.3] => 36.49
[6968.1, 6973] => 33.13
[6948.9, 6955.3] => 37.15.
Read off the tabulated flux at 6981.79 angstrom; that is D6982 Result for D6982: 37.85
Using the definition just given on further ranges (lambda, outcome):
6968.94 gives 34.3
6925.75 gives 36.12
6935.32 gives 38.72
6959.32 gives 37.72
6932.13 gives 37.35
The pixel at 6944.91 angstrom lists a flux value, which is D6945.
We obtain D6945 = 38.38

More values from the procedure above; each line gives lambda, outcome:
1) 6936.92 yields 38.33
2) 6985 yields 37.83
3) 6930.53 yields 36.83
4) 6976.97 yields 36.43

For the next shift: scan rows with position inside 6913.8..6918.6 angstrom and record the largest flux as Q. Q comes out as 37.64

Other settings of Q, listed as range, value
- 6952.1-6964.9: 39.15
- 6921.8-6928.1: 38.22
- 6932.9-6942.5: 38.72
